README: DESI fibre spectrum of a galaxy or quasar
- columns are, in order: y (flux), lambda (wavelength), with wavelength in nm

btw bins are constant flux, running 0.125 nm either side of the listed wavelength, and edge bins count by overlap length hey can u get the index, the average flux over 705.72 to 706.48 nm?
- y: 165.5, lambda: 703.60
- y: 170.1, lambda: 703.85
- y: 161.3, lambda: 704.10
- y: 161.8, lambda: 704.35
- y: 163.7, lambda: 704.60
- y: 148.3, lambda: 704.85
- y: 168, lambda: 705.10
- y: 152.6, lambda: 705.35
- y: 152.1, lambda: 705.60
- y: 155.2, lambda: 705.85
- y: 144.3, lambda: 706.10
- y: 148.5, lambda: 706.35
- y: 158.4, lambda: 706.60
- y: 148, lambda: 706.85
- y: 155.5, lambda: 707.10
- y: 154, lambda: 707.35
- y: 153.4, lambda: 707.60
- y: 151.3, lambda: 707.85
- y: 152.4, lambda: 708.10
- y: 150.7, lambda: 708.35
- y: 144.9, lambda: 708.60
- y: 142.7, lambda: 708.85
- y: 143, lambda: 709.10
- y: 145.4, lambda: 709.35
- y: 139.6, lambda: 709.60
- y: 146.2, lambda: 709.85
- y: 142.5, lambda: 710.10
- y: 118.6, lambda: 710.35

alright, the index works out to 149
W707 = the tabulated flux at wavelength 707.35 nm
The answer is 154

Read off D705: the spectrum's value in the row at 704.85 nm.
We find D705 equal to 148.3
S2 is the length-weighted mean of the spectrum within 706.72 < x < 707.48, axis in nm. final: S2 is 153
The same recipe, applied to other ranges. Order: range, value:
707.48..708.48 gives 152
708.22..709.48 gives 145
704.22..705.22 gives 160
